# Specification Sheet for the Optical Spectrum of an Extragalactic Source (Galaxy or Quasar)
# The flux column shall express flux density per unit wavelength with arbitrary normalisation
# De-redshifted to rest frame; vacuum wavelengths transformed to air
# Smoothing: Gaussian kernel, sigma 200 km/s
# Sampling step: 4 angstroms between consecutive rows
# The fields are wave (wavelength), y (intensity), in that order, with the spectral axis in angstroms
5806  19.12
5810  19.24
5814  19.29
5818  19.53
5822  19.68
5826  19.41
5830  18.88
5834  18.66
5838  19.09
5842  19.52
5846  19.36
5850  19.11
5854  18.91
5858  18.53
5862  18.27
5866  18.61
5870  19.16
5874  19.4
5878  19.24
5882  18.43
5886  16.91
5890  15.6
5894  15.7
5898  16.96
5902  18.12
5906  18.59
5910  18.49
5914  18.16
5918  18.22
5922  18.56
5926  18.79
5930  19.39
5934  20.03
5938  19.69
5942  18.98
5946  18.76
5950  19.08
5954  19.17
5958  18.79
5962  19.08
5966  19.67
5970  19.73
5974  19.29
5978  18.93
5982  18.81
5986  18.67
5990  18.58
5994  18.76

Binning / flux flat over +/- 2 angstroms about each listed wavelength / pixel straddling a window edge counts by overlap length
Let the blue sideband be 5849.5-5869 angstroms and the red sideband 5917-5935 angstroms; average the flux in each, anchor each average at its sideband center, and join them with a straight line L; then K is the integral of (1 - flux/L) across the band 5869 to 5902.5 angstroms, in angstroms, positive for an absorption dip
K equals 2.0 angstroms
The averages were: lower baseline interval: 18.7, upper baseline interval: 19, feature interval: 17.7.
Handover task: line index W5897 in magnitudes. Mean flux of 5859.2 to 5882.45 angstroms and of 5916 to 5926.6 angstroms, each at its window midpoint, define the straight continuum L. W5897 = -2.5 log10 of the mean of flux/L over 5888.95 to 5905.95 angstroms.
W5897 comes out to 0.11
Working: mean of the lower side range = 18.9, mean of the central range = 16.9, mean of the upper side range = 18.5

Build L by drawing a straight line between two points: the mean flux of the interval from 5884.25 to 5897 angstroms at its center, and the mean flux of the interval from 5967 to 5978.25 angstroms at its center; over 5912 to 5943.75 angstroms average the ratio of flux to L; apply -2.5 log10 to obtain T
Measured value -0.08 mag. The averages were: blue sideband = 16.1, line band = 19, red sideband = 19.4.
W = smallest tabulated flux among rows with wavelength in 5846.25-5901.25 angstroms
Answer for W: 15.6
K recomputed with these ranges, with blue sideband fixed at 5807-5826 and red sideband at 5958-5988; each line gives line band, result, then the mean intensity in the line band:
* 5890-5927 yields 2.79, 17.8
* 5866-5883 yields 0.24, 19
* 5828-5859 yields 0.55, 19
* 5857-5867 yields 0.46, 18.4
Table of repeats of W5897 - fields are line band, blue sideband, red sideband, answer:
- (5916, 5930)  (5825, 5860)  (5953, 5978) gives 0.03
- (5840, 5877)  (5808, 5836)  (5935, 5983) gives 0.01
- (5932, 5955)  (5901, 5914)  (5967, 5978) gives -0.02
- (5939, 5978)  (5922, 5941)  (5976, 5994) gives -0.01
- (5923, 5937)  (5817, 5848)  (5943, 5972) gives -0.01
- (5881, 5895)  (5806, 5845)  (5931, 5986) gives 0.16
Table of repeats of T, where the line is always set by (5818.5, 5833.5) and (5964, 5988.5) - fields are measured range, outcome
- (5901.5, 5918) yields 0.05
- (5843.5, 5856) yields 0.01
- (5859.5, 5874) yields 0.03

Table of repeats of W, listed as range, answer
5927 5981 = 18.76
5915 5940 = 18.22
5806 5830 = 18.88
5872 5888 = 16.91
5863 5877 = 18.61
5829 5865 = 18.27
